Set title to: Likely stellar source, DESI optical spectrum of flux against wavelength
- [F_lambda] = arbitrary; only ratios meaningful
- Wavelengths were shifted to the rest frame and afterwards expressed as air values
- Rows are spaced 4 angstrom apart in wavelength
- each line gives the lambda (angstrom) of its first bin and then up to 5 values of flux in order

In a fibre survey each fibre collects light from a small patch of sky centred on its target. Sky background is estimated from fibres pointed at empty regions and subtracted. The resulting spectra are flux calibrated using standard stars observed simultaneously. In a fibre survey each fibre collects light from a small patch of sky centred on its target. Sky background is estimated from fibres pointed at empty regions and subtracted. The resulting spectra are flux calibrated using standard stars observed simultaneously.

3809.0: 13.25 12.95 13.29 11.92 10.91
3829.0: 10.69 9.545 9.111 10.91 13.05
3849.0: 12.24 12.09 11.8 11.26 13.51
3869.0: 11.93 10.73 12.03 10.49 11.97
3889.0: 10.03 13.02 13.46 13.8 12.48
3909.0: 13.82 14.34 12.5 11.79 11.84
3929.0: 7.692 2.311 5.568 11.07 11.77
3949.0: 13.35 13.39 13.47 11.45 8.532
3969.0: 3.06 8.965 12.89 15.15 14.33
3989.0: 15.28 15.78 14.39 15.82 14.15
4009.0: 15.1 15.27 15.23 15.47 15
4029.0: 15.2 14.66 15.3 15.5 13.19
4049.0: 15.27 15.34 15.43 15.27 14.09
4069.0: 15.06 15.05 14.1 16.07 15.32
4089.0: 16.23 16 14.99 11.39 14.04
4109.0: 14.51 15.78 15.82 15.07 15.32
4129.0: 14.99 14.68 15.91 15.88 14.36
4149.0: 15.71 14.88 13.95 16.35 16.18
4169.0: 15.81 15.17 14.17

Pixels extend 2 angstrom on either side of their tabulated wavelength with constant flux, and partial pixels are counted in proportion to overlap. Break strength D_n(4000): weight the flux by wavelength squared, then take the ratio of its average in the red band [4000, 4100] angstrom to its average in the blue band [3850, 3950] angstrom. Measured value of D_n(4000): 1.43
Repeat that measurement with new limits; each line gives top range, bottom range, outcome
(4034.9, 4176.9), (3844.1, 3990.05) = 1.44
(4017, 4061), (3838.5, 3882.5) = 1.40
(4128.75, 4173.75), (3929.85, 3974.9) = 1.82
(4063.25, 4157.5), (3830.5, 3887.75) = 1.48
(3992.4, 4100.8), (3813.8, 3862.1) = 1.46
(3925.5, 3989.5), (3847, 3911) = 0.89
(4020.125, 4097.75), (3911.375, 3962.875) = 1.49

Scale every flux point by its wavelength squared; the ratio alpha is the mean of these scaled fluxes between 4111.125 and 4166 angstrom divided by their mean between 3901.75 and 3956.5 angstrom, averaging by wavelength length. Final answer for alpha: 1.54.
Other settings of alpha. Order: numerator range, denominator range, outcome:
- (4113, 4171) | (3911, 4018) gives 1.40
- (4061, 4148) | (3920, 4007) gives 1.40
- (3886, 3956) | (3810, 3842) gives 1.06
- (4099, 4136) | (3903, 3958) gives 1.46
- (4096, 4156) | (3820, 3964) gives 1.47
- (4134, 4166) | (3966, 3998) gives 1.35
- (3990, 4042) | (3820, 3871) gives 1.44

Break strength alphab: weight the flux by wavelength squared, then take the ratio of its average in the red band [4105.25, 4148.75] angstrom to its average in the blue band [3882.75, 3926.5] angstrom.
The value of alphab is 1.34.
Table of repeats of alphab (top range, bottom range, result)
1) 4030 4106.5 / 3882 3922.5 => 1.27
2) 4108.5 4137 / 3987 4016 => 1.07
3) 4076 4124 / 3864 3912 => 1.35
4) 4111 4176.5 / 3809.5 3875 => 1.53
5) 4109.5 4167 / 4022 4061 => 1.07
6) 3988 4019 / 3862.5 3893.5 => 1.38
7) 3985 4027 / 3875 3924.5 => 1.28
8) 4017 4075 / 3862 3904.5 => 1.35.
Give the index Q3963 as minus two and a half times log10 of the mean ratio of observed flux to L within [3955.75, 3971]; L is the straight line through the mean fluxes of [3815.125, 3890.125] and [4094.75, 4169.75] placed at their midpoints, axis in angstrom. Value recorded 0.40 mag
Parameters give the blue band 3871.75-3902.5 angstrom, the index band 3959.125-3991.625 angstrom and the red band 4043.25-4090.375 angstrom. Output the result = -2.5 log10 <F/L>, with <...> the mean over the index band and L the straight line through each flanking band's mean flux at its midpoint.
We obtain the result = 0.193 mag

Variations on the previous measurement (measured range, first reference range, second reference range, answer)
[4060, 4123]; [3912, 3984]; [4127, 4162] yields -0.08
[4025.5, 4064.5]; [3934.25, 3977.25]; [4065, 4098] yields -0.09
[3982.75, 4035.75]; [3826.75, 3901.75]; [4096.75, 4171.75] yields -0.12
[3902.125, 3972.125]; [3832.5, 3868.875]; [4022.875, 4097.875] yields 0.23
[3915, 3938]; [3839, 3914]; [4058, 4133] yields 0.41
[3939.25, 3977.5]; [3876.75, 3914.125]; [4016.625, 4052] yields 0.26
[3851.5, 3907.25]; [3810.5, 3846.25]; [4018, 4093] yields 0.01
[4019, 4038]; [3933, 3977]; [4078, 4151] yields -0.23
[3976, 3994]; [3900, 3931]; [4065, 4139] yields -0.11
